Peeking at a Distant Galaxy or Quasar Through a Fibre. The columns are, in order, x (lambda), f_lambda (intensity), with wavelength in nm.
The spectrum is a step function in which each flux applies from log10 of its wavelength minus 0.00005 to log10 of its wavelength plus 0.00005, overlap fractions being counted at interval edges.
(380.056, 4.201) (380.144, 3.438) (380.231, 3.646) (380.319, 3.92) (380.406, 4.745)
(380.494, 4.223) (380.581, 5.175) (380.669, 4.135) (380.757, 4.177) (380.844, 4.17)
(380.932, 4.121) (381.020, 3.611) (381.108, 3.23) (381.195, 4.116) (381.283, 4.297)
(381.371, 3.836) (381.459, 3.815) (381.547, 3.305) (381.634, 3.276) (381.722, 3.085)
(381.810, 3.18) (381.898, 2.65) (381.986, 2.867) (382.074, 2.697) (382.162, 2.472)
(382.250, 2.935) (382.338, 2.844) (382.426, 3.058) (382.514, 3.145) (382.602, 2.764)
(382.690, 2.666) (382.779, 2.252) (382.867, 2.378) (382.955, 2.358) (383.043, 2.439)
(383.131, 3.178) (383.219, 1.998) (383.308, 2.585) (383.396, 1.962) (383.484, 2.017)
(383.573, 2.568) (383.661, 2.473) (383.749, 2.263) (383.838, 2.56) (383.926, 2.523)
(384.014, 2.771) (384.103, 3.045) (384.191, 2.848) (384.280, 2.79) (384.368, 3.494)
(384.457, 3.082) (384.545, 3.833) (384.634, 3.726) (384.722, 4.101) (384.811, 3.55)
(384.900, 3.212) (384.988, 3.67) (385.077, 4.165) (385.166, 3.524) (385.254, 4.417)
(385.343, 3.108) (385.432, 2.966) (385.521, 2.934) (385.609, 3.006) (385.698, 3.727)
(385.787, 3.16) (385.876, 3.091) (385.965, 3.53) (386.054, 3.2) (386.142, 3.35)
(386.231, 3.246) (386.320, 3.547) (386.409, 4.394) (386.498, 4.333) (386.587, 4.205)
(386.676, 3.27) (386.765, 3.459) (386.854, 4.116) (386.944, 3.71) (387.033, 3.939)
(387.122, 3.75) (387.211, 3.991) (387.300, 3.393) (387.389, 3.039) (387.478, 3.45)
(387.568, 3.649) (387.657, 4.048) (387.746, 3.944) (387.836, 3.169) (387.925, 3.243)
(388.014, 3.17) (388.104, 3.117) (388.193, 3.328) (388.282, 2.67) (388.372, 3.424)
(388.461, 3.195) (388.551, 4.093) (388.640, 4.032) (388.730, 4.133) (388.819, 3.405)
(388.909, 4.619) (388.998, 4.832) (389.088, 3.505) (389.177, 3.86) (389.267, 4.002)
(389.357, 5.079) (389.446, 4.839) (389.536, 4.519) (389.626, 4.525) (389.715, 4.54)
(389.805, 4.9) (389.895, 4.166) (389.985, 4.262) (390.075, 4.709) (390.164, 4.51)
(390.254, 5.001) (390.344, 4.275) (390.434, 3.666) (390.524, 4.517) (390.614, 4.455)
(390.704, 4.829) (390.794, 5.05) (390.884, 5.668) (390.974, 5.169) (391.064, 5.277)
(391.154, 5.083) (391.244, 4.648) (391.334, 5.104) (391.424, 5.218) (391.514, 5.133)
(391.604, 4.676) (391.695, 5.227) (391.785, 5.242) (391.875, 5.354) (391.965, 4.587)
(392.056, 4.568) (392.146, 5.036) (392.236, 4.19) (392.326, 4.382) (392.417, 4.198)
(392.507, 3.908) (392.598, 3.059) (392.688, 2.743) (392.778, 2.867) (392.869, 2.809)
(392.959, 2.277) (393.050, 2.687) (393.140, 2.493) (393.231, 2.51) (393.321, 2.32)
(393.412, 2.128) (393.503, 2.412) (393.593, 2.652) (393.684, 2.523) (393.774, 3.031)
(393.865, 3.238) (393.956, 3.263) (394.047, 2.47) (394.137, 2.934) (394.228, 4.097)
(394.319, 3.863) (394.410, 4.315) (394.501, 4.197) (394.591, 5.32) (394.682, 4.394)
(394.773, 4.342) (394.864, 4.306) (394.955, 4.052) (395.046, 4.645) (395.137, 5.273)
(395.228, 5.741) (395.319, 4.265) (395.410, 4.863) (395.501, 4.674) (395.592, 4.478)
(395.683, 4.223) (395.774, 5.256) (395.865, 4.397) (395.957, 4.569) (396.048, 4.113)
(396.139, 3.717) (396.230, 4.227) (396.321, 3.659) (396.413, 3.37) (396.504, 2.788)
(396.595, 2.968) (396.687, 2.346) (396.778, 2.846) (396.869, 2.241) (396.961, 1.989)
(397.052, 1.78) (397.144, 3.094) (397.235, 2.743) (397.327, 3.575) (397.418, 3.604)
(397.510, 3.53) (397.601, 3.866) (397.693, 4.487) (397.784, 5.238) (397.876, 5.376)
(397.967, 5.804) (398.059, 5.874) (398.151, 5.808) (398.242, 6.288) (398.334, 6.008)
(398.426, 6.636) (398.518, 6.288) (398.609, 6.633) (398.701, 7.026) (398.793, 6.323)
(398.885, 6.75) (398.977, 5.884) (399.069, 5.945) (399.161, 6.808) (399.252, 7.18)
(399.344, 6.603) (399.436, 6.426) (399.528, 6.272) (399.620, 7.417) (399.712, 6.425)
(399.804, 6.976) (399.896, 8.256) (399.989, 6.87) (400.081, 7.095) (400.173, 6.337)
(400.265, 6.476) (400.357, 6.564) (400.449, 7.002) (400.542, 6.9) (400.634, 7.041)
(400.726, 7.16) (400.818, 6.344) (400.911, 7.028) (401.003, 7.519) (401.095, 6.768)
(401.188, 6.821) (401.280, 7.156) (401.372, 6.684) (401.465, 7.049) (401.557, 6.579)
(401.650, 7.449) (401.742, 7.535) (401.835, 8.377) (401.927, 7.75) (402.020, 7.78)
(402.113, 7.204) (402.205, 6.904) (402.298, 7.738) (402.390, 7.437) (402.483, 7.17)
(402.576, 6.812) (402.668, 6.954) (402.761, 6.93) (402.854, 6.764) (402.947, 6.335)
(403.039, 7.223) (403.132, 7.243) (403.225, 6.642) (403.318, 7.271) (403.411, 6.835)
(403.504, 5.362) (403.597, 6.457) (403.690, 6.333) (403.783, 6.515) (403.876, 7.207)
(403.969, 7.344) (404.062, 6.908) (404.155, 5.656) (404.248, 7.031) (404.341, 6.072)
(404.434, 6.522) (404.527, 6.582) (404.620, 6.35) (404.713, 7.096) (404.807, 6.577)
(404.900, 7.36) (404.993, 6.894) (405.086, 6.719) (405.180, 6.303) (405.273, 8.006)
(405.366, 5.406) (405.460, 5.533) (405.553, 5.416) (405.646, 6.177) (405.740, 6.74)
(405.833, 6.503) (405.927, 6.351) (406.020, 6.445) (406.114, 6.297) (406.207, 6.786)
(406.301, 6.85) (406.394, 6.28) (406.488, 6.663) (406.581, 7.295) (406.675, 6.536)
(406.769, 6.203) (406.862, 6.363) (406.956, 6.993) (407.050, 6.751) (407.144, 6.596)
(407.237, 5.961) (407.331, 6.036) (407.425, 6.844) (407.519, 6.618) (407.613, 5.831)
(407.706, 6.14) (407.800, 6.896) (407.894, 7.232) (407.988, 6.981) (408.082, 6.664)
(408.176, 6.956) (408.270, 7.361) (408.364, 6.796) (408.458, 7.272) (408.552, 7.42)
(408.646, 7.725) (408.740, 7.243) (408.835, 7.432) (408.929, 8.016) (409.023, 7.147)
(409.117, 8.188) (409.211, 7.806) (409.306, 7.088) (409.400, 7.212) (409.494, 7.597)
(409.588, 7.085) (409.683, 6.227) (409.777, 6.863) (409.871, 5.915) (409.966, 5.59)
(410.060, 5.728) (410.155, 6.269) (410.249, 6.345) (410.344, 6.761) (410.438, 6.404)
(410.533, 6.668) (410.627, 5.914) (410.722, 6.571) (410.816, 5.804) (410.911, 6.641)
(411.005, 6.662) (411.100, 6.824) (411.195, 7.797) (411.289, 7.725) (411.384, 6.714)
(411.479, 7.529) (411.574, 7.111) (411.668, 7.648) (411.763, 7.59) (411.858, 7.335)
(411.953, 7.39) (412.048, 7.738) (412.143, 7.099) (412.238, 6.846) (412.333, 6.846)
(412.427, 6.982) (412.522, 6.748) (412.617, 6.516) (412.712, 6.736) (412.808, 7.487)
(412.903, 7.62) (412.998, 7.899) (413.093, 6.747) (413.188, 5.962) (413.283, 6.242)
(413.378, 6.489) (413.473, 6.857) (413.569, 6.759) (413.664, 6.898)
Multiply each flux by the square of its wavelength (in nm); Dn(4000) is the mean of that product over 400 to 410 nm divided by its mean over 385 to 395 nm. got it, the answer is 1.9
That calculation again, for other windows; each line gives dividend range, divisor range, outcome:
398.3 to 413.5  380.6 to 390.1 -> 2.19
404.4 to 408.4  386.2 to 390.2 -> 1.85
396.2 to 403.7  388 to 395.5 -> 1.54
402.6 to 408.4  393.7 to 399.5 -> 1.52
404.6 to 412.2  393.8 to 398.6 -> 1.72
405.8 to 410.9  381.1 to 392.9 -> 2.03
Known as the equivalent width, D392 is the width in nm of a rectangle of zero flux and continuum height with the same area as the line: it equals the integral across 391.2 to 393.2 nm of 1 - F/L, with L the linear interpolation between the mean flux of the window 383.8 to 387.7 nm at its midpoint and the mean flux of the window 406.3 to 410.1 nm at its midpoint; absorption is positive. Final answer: 0.15 nm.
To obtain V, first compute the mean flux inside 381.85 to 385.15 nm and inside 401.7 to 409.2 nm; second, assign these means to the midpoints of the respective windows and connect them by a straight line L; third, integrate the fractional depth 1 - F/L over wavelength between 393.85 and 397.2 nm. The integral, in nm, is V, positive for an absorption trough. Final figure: 0.78 nm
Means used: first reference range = 2.87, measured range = 3.85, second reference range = 6.82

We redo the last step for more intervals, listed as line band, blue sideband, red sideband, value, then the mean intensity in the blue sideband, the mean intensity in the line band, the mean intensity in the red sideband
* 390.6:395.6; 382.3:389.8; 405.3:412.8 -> 0.39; 3.41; 4.07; 6.78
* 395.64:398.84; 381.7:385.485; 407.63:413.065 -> 0.42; 2.93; 4.37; 6.99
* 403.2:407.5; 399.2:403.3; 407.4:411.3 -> 0.25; 7.03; 6.54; 6.86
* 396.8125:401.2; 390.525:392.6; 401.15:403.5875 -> 0.39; 4.81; 5.84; 7.07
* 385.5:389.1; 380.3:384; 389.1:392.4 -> 0.42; 3.14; 3.6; 4.71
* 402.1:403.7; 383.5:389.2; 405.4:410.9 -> -0.26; 3.46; 6.87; 6.68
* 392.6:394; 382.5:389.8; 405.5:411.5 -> 0.56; 3.42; 2.68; 6.74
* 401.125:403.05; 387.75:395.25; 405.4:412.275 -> -0.49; 4.03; 7.17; 6.79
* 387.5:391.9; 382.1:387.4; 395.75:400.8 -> -0.42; 3.17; 4.34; 5.3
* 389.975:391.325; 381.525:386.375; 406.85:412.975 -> -0.25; 3.01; 4.76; 6.91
